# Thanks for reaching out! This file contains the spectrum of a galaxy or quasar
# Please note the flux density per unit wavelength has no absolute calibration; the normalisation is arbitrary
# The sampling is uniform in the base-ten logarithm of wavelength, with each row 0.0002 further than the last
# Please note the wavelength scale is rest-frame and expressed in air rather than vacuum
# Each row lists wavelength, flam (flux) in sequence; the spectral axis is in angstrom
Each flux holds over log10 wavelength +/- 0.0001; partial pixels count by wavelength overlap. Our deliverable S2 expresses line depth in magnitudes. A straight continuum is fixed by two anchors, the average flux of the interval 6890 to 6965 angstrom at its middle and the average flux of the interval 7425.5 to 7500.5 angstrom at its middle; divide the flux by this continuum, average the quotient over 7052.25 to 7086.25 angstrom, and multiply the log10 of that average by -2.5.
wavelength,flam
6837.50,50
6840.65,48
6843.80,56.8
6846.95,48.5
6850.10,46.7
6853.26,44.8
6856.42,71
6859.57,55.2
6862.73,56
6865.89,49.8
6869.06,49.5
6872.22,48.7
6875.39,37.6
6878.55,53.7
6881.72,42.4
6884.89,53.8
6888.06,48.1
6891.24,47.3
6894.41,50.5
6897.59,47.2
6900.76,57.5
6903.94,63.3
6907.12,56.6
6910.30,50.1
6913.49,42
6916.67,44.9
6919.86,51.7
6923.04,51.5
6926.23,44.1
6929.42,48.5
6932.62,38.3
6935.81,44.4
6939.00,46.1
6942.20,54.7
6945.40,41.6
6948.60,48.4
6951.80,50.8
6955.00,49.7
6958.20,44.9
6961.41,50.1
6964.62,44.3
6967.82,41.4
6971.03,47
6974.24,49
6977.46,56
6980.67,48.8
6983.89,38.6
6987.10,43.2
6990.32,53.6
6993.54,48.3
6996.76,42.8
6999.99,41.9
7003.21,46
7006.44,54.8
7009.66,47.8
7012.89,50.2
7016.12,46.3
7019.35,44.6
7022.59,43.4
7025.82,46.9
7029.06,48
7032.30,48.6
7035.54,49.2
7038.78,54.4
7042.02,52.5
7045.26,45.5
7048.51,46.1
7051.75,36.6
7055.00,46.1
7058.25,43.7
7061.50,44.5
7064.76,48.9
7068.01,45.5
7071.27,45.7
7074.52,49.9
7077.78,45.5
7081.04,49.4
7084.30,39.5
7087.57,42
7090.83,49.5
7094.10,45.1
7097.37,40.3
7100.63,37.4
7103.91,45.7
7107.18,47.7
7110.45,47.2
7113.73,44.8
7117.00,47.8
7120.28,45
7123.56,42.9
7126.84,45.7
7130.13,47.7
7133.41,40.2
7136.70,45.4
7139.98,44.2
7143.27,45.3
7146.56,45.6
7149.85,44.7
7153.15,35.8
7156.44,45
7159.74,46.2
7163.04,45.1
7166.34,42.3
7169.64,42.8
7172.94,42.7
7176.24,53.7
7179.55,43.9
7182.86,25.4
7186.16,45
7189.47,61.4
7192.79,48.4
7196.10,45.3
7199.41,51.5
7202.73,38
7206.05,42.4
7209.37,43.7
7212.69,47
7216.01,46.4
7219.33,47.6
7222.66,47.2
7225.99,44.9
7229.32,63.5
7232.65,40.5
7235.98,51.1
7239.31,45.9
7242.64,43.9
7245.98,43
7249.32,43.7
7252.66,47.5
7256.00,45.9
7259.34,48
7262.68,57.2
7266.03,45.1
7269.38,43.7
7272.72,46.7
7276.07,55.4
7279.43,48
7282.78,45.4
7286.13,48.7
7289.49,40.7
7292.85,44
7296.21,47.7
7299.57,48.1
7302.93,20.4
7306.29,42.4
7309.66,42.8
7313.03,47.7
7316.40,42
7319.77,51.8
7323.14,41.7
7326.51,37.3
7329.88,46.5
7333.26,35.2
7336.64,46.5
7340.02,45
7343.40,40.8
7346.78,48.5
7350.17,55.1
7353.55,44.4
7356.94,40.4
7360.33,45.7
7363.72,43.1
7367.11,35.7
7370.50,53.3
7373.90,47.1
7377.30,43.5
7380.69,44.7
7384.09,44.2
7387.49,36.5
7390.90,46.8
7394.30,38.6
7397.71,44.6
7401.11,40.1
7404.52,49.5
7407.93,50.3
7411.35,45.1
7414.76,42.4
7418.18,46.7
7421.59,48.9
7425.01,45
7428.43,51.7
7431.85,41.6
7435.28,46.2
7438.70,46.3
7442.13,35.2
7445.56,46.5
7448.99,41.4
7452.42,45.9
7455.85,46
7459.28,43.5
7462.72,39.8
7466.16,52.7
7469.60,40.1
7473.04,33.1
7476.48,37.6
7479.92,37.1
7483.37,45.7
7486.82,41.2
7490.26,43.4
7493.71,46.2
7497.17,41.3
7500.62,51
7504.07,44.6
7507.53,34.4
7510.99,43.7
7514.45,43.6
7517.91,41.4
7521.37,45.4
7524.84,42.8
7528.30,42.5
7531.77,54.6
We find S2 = 0.04 mag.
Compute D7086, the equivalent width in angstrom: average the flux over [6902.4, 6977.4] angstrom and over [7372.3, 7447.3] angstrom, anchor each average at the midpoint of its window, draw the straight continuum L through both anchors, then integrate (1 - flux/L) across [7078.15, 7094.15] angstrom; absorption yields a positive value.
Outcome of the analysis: 0.6 angstrom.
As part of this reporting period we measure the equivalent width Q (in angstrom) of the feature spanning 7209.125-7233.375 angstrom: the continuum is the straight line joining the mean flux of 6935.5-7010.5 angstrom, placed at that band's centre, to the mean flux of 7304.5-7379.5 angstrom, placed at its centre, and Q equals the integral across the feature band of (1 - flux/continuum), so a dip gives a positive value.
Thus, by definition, -1.5 angstrom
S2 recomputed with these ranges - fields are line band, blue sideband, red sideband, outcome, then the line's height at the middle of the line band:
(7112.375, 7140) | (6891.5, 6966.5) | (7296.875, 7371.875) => 0.03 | 46.1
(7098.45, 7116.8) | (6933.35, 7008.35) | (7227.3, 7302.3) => 0.06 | 47.1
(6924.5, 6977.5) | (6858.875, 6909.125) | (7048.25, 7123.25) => 0.05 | 49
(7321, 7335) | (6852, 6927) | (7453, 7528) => 0.11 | 44.9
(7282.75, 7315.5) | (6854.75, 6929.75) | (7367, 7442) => 0.09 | 46.2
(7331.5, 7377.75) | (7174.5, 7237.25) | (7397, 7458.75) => 0.02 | 45.7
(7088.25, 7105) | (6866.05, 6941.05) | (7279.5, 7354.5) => 0.07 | 46.4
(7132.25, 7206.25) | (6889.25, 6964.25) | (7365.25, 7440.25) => 0.06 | 46.8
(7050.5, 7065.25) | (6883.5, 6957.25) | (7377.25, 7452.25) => 0.10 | 47.8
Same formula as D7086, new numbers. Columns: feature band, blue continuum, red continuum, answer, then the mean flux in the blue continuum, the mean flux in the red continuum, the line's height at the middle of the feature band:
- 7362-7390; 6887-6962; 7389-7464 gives 0.91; 48.8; 44.6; 45.1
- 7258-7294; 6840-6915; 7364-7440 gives -0.92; 51.1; 44.9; 46.4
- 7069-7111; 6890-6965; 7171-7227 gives 1.70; 48.8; 45.6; 46.8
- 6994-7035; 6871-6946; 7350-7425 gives 0.73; 48.6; 44.6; 47.7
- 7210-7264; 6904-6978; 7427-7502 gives -2.75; 47.9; 43.3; 45.3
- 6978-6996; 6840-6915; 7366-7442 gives 1.05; 51.1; 44.8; 49.8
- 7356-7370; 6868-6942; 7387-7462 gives 0.85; 48.7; 44.6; 45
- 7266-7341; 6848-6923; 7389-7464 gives 3.34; 50.8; 44.6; 46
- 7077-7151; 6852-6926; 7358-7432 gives 5.35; 50.9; 44.8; 48.2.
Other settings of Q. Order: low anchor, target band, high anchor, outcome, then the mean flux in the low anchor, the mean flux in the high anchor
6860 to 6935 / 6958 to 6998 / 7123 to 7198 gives 0.8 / 49.3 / 44.6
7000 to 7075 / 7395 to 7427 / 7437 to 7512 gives -1.8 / 47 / 42.6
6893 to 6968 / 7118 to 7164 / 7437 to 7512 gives 2.0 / 48.6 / 42.6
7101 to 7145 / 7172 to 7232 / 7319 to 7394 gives -2.3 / 45.1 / 44.1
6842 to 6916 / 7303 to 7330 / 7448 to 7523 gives 1.5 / 51.1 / 42.7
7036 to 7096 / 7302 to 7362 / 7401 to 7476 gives 2.2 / 46.2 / 44.4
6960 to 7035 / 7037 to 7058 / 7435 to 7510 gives 0.0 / 47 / 42.6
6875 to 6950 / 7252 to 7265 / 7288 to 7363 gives -1.6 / 48.7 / 43.4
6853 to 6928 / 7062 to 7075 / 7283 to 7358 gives 0.2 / 50.8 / 43.6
